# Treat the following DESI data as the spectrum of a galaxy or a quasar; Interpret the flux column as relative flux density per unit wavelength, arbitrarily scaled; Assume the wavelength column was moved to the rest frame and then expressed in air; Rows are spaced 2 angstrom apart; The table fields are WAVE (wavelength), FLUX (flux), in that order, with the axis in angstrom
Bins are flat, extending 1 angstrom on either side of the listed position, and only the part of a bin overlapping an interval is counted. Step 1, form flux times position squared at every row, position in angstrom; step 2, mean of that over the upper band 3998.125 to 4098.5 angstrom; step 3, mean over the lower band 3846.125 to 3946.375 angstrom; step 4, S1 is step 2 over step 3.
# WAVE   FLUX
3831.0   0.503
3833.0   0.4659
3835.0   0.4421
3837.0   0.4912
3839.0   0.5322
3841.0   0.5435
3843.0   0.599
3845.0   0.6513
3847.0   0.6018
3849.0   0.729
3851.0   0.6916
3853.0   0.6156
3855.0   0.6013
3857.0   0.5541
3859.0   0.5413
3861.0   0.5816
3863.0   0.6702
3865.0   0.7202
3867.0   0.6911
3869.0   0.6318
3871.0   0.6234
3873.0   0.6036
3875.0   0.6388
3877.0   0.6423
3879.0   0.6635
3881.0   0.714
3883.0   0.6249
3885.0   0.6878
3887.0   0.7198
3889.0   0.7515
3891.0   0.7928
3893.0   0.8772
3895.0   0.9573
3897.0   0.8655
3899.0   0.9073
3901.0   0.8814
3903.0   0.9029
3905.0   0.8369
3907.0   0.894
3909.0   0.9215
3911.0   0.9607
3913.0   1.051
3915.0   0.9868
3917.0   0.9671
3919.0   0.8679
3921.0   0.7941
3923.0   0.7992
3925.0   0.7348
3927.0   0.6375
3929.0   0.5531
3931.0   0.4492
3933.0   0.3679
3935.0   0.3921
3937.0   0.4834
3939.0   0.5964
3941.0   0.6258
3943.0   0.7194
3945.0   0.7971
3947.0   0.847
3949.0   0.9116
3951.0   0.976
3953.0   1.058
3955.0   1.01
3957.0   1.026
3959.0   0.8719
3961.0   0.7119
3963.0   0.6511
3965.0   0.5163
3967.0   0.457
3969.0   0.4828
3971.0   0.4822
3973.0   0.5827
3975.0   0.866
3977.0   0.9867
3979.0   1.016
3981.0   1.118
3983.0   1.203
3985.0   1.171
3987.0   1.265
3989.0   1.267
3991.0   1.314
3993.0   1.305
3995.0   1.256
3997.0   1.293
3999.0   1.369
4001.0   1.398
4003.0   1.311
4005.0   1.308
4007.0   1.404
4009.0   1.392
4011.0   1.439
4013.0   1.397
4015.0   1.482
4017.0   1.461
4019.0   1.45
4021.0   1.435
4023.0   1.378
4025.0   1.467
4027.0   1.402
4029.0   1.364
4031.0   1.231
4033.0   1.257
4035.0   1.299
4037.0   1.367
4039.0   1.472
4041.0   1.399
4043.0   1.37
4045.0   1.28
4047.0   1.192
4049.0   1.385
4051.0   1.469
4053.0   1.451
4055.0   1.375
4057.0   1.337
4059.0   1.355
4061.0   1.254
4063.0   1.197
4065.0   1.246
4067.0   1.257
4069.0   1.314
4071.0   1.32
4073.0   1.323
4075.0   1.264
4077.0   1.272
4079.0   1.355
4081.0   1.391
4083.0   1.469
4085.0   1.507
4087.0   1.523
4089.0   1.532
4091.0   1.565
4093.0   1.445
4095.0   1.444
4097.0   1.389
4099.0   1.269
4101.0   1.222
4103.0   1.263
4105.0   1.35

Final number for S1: 2.1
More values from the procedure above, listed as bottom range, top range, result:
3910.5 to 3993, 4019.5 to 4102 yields 1.74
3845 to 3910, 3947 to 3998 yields 1.38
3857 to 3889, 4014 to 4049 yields 2.28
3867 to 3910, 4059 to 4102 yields 1.95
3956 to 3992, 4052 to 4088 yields 1.59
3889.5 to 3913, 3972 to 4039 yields 1.51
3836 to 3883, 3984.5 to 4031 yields 2.36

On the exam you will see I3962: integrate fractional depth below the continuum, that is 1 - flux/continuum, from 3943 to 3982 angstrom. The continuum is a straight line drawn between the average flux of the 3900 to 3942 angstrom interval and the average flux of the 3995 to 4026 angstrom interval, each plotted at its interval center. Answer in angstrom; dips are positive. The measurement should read 8.7 angstrom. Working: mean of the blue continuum 0.748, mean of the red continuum 1.39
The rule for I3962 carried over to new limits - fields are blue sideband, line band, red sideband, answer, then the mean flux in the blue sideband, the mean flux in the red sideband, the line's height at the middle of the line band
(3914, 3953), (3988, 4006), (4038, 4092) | -4.9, 0.72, 1.37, 1.03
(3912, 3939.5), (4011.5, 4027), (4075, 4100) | -4.5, 0.693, 1.42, 1.12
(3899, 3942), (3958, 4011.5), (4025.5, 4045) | 2.6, 0.752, 1.35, 1.09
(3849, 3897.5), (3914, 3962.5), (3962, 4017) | 8.7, 0.685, 1.11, 0.921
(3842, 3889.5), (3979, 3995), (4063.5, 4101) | -2.5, 0.647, 1.38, 1.06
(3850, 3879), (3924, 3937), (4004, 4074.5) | 5.5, 0.63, 1.36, 0.905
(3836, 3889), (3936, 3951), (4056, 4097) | 3.0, 0.632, 1.37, 0.911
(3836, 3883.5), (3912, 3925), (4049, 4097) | -1.1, 0.623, 1.38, 0.831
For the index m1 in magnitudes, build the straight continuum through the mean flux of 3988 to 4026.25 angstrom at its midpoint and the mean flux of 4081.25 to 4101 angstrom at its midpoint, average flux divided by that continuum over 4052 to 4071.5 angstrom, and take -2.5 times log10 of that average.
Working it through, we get 0.09 mag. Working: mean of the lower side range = 1.38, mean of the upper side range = 1.45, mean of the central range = 1.31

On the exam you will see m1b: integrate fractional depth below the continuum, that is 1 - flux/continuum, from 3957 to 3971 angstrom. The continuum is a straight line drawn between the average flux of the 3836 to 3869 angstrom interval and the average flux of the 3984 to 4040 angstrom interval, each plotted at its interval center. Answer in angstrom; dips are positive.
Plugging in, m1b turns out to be 6.11 angstrom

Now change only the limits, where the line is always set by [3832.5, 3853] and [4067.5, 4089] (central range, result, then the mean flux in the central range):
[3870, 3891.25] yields 1.0 angstrom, 0.674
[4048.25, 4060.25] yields -0.9 angstrom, 1.39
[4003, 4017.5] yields -3.2 angstrom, 1.4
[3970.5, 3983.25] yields 1.8 angstrom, 0.891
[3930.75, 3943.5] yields 5.5 angstrom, 0.515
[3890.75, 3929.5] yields -2.9 angstrom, 0.865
